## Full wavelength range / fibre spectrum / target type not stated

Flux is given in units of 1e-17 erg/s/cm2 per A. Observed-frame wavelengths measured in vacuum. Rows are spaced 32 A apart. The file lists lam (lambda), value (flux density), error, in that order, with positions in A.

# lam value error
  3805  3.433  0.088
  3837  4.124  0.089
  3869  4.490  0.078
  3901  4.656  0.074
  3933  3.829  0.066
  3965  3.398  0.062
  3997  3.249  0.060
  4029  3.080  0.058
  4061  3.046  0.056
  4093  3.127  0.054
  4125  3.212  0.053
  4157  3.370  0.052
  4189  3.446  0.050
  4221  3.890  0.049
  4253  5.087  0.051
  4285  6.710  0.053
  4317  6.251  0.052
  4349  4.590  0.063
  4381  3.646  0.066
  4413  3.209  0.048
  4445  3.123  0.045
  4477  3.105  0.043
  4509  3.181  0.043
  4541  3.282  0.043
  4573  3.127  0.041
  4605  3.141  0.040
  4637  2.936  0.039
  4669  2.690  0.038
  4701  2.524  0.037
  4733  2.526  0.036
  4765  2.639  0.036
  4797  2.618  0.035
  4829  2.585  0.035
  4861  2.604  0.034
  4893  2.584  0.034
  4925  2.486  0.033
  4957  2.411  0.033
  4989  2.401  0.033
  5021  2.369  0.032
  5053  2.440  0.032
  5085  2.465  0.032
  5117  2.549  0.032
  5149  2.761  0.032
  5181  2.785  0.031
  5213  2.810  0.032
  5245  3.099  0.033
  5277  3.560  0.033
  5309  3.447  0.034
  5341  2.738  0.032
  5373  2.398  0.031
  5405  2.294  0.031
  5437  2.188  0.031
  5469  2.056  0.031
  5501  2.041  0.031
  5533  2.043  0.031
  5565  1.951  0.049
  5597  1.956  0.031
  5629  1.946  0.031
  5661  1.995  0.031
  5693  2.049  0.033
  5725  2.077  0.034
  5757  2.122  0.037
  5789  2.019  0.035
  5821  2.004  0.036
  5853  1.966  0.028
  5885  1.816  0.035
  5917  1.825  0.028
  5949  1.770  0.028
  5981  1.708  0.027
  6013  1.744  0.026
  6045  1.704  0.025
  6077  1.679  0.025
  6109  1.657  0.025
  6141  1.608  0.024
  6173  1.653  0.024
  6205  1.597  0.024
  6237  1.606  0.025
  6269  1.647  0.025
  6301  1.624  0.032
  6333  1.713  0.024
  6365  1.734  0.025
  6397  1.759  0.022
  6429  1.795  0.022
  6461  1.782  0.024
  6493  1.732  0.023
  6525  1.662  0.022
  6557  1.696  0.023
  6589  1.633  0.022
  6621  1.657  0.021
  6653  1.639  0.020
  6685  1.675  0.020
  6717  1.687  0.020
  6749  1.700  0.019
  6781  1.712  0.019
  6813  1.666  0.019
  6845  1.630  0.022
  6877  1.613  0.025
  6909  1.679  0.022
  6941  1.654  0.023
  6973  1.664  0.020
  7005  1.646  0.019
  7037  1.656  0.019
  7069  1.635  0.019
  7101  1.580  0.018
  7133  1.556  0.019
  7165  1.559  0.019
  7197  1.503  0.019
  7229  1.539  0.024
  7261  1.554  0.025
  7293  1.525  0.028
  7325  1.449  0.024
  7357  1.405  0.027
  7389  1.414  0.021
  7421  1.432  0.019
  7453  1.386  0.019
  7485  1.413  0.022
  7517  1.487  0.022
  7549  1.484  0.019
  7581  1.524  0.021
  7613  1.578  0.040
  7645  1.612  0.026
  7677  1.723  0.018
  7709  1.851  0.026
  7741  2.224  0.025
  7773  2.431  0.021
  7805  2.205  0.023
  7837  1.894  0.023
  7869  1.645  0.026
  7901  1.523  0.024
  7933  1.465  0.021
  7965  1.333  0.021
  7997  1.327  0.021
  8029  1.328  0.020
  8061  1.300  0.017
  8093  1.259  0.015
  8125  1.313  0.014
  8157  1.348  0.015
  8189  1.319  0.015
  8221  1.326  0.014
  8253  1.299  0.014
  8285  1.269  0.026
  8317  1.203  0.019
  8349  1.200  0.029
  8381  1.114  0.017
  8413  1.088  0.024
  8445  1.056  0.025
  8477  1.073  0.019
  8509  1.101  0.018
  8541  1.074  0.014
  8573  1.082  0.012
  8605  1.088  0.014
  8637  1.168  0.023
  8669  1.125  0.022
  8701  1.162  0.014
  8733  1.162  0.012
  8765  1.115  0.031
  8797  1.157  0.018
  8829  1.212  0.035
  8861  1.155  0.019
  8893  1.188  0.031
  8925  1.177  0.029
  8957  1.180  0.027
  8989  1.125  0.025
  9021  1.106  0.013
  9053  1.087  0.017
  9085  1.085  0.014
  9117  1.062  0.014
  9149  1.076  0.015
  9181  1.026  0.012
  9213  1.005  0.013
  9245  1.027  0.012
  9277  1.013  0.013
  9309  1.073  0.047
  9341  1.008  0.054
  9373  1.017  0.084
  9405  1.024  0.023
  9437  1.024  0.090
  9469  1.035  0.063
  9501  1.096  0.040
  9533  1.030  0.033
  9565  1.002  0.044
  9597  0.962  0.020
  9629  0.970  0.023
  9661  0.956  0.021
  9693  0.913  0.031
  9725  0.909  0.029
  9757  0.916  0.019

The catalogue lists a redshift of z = 1.776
